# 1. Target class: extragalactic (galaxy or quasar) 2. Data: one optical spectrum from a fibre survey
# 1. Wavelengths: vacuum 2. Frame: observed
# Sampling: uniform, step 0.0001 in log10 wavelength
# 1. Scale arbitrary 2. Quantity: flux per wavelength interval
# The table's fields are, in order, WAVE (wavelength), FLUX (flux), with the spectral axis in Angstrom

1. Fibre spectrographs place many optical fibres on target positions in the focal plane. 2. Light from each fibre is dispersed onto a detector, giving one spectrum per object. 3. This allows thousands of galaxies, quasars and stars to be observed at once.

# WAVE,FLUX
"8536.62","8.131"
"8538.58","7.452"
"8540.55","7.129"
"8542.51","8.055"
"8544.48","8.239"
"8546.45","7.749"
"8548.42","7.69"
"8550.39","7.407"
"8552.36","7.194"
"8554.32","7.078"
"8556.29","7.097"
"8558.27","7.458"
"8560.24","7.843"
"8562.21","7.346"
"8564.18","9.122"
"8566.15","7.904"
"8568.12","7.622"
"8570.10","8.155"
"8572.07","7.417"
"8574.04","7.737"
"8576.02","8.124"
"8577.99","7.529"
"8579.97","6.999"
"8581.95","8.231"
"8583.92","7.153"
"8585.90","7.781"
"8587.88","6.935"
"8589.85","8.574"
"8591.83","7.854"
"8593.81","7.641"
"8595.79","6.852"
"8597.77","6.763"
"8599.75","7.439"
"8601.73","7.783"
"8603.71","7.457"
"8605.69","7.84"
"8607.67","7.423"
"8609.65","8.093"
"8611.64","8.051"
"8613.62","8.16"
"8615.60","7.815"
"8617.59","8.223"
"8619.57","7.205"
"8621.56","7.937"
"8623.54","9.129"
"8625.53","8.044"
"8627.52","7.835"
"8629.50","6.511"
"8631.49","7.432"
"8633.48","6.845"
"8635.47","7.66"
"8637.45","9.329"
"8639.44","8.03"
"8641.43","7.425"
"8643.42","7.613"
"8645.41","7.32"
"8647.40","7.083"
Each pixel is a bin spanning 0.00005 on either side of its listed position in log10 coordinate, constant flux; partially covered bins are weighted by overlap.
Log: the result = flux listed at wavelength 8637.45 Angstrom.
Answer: 9.329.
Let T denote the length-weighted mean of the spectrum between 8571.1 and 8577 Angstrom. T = 7.76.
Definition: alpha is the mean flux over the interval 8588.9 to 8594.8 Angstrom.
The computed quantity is 8.01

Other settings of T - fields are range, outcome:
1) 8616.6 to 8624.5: 8.12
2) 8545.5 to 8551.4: 7.61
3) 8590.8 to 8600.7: 7.31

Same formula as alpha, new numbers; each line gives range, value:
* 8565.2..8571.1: 7.89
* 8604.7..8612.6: 7.85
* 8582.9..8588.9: 7.31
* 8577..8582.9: 7.58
